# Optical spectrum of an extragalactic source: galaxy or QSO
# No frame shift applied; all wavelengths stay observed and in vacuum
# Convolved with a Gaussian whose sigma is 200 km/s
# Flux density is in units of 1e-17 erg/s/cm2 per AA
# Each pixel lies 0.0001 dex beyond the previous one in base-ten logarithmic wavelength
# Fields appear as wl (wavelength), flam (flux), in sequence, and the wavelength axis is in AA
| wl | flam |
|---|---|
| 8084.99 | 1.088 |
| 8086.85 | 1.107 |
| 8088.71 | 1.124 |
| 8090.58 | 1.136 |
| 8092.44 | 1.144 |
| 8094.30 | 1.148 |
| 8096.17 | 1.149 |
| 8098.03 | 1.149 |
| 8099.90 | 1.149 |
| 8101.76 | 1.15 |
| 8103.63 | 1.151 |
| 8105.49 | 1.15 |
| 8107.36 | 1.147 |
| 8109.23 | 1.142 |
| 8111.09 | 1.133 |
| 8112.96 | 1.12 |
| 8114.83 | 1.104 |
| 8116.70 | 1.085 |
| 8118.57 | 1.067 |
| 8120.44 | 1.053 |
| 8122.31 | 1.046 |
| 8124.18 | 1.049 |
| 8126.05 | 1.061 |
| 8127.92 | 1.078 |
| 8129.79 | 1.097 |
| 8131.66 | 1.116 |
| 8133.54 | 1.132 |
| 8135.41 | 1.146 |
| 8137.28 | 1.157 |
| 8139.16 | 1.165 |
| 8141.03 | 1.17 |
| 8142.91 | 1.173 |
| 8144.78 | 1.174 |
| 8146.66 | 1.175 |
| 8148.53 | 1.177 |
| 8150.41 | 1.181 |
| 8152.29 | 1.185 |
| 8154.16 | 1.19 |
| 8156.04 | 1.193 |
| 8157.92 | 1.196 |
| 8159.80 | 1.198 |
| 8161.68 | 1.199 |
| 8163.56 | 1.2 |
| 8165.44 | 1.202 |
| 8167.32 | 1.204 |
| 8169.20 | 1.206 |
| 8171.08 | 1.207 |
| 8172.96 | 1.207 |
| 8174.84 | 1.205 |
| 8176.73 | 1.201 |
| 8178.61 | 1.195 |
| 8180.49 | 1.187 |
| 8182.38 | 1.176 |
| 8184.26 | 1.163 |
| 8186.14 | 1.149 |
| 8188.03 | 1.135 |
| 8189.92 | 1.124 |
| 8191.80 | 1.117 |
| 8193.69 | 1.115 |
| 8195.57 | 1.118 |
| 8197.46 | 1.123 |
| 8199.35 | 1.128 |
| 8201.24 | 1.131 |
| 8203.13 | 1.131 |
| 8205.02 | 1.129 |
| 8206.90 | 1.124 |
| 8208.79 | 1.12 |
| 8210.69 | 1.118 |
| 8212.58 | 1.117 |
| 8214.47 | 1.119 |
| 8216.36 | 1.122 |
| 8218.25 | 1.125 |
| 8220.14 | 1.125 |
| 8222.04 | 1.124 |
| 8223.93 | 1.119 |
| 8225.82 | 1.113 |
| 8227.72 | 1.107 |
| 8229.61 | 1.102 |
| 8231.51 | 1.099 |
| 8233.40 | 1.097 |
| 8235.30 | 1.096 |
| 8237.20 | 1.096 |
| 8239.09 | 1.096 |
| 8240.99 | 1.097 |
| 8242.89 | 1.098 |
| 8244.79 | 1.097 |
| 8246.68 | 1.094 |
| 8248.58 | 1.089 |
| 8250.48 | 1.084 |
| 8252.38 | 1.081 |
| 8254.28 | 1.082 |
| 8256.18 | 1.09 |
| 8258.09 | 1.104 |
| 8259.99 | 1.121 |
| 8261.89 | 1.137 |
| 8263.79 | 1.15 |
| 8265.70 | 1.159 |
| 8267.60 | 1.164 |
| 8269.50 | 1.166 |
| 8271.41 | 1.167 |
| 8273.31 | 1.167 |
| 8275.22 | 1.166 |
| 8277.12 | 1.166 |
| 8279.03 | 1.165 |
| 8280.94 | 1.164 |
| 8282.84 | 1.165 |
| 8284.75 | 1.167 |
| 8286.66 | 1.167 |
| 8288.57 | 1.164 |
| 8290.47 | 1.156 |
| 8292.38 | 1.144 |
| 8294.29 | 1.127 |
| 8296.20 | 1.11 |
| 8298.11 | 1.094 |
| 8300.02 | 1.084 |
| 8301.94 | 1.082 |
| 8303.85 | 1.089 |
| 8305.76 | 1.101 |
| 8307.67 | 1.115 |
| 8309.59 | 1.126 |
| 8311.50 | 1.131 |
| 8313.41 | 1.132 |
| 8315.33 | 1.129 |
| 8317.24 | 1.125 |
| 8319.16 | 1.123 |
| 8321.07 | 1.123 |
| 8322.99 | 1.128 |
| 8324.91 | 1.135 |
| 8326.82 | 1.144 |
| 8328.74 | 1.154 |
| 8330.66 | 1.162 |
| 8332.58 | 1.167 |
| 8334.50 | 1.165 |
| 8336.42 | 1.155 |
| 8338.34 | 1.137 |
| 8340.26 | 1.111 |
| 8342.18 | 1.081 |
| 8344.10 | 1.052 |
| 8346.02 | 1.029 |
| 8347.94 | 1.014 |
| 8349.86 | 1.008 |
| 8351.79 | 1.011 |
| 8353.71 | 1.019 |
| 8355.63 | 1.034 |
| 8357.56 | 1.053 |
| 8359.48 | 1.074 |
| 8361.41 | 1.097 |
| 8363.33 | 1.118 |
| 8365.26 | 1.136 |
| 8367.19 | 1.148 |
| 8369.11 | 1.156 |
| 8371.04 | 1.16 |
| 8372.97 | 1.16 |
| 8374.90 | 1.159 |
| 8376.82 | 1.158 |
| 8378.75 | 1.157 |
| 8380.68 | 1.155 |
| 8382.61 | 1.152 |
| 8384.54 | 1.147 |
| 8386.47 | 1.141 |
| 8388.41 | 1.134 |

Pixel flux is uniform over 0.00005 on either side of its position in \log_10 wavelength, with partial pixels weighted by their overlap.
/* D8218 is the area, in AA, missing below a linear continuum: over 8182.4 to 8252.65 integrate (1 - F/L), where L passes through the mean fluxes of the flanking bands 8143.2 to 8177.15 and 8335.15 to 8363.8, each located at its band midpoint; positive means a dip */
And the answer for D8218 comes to 2.4 AA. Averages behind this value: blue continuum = 1.19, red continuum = 1.07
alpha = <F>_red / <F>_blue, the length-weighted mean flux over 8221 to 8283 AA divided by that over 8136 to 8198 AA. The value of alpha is 0.95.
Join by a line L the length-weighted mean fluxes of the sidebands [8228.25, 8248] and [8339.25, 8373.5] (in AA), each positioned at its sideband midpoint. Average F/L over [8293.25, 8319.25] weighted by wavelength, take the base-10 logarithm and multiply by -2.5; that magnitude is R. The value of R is -0.024 mag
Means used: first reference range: 1.1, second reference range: 1.08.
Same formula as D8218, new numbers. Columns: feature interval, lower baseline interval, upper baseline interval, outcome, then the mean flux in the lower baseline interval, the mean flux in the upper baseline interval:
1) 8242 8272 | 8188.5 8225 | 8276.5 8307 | 0.3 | 1.12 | 1.13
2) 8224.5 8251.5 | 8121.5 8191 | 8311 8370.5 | 0.9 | 1.16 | 1.11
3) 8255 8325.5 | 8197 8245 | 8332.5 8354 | -2.7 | 1.11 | 1.08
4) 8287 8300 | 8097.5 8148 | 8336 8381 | -0.3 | 1.12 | 1.1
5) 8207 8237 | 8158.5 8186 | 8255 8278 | 1.4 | 1.2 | 1.15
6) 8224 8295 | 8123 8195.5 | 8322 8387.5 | 0.6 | 1.16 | 1.11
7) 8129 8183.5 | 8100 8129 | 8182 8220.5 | -3.1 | 1.1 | 1.13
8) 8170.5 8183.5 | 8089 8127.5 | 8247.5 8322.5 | -0.9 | 1.12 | 1.13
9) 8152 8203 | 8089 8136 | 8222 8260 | -3.0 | 1.12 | 1.1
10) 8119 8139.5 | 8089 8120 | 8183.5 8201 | 0.6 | 1.13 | 1.13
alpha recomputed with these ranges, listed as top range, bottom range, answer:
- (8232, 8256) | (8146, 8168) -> 0.92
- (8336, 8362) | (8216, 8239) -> 0.96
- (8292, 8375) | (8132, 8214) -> 0.95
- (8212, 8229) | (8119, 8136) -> 1.03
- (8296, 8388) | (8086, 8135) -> 1.00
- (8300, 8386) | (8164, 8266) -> 0.98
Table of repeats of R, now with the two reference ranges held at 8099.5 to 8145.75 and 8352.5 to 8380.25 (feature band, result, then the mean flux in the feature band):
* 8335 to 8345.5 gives 0.01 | 1.11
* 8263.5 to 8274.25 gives -0.04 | 1.16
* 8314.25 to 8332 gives -0.02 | 1.14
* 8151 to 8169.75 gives -0.07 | 1.2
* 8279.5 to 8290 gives -0.05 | 1.17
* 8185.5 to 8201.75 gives -0.01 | 1.13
